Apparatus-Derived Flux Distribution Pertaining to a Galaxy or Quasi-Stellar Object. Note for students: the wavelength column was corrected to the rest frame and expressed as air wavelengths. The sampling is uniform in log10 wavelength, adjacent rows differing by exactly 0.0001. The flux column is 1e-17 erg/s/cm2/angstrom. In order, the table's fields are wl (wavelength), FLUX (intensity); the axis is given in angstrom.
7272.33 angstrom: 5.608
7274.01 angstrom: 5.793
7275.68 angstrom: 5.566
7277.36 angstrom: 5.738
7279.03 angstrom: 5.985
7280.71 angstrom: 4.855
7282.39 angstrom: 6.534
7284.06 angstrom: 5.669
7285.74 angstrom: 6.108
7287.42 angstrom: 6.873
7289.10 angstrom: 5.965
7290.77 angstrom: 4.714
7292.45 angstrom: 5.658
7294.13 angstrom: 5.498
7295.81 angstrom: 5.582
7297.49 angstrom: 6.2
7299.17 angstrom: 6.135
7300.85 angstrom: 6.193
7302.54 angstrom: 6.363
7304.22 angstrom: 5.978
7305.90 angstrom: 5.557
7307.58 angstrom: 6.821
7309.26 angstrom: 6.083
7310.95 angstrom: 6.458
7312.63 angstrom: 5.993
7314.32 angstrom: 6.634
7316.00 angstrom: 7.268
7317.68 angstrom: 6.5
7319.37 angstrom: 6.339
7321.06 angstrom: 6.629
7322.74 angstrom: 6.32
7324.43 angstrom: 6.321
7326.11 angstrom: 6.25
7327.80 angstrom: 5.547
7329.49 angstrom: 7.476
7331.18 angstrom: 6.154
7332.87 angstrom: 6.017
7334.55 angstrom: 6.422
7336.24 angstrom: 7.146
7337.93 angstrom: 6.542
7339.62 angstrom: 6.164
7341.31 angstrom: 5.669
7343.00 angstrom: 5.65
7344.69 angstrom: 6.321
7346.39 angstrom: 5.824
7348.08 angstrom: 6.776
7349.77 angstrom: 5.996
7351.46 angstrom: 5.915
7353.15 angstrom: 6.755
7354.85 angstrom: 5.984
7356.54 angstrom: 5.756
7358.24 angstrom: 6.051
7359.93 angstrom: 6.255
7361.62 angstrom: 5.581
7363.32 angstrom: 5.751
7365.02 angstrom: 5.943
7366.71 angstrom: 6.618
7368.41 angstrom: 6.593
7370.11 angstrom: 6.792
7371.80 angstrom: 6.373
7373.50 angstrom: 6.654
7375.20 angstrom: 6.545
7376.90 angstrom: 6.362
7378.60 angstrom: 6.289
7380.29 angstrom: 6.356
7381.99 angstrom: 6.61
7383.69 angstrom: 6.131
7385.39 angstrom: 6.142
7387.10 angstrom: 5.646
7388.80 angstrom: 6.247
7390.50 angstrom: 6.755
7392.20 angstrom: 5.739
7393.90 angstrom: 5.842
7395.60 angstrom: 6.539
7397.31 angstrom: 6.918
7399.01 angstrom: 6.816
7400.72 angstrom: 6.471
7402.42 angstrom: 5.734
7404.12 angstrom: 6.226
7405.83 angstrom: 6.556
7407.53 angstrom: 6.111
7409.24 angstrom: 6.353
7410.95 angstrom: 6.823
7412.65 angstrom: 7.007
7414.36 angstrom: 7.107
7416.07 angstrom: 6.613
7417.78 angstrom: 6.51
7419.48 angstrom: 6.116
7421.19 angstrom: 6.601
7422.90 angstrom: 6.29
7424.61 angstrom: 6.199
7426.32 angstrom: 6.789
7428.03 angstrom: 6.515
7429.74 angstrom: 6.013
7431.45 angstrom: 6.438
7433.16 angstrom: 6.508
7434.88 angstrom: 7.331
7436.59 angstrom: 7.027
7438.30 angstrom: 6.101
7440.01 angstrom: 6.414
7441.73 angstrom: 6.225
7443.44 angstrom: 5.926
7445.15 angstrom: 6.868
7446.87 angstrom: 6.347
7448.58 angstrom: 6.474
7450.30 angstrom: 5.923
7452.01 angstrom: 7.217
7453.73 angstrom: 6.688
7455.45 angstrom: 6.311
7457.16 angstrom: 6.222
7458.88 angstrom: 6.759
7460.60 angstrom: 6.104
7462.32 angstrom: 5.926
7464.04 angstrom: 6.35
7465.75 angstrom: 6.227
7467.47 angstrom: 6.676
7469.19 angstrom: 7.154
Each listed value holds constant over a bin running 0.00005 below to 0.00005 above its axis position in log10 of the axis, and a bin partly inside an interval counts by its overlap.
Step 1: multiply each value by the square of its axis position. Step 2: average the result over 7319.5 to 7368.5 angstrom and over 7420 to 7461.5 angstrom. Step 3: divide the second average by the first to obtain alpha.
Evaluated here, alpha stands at 1.07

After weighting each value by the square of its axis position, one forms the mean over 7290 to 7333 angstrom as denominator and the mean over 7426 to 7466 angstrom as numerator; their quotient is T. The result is 1.08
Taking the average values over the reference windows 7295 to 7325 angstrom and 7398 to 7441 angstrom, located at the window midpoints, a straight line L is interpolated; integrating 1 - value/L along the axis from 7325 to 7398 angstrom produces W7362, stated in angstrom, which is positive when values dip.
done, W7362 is 1.6 angstrom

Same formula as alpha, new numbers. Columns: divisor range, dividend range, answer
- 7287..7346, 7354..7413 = 1.03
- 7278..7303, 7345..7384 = 1.09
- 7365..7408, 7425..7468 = 1.03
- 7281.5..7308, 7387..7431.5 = 1.11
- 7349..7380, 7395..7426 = 1.06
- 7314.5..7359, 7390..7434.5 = 1.04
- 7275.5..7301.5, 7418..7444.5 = 1.15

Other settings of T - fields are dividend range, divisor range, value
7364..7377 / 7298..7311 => 1.07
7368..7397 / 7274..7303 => 1.11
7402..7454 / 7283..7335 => 1.08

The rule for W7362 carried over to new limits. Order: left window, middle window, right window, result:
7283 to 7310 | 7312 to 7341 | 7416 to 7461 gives -1.8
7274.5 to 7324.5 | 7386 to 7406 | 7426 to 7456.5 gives 0.3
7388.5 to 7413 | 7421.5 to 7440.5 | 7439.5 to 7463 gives -0.4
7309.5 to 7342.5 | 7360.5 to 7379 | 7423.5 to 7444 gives 0.3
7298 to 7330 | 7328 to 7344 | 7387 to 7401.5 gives 0.1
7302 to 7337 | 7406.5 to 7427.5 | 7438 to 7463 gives -0.5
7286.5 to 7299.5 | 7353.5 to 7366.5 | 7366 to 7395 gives 0.5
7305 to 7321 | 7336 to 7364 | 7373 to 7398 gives 1.1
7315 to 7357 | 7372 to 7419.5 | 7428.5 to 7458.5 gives 0.0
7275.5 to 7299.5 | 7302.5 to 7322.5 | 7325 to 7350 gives -1.1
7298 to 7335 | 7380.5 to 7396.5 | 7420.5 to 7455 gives 0.6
